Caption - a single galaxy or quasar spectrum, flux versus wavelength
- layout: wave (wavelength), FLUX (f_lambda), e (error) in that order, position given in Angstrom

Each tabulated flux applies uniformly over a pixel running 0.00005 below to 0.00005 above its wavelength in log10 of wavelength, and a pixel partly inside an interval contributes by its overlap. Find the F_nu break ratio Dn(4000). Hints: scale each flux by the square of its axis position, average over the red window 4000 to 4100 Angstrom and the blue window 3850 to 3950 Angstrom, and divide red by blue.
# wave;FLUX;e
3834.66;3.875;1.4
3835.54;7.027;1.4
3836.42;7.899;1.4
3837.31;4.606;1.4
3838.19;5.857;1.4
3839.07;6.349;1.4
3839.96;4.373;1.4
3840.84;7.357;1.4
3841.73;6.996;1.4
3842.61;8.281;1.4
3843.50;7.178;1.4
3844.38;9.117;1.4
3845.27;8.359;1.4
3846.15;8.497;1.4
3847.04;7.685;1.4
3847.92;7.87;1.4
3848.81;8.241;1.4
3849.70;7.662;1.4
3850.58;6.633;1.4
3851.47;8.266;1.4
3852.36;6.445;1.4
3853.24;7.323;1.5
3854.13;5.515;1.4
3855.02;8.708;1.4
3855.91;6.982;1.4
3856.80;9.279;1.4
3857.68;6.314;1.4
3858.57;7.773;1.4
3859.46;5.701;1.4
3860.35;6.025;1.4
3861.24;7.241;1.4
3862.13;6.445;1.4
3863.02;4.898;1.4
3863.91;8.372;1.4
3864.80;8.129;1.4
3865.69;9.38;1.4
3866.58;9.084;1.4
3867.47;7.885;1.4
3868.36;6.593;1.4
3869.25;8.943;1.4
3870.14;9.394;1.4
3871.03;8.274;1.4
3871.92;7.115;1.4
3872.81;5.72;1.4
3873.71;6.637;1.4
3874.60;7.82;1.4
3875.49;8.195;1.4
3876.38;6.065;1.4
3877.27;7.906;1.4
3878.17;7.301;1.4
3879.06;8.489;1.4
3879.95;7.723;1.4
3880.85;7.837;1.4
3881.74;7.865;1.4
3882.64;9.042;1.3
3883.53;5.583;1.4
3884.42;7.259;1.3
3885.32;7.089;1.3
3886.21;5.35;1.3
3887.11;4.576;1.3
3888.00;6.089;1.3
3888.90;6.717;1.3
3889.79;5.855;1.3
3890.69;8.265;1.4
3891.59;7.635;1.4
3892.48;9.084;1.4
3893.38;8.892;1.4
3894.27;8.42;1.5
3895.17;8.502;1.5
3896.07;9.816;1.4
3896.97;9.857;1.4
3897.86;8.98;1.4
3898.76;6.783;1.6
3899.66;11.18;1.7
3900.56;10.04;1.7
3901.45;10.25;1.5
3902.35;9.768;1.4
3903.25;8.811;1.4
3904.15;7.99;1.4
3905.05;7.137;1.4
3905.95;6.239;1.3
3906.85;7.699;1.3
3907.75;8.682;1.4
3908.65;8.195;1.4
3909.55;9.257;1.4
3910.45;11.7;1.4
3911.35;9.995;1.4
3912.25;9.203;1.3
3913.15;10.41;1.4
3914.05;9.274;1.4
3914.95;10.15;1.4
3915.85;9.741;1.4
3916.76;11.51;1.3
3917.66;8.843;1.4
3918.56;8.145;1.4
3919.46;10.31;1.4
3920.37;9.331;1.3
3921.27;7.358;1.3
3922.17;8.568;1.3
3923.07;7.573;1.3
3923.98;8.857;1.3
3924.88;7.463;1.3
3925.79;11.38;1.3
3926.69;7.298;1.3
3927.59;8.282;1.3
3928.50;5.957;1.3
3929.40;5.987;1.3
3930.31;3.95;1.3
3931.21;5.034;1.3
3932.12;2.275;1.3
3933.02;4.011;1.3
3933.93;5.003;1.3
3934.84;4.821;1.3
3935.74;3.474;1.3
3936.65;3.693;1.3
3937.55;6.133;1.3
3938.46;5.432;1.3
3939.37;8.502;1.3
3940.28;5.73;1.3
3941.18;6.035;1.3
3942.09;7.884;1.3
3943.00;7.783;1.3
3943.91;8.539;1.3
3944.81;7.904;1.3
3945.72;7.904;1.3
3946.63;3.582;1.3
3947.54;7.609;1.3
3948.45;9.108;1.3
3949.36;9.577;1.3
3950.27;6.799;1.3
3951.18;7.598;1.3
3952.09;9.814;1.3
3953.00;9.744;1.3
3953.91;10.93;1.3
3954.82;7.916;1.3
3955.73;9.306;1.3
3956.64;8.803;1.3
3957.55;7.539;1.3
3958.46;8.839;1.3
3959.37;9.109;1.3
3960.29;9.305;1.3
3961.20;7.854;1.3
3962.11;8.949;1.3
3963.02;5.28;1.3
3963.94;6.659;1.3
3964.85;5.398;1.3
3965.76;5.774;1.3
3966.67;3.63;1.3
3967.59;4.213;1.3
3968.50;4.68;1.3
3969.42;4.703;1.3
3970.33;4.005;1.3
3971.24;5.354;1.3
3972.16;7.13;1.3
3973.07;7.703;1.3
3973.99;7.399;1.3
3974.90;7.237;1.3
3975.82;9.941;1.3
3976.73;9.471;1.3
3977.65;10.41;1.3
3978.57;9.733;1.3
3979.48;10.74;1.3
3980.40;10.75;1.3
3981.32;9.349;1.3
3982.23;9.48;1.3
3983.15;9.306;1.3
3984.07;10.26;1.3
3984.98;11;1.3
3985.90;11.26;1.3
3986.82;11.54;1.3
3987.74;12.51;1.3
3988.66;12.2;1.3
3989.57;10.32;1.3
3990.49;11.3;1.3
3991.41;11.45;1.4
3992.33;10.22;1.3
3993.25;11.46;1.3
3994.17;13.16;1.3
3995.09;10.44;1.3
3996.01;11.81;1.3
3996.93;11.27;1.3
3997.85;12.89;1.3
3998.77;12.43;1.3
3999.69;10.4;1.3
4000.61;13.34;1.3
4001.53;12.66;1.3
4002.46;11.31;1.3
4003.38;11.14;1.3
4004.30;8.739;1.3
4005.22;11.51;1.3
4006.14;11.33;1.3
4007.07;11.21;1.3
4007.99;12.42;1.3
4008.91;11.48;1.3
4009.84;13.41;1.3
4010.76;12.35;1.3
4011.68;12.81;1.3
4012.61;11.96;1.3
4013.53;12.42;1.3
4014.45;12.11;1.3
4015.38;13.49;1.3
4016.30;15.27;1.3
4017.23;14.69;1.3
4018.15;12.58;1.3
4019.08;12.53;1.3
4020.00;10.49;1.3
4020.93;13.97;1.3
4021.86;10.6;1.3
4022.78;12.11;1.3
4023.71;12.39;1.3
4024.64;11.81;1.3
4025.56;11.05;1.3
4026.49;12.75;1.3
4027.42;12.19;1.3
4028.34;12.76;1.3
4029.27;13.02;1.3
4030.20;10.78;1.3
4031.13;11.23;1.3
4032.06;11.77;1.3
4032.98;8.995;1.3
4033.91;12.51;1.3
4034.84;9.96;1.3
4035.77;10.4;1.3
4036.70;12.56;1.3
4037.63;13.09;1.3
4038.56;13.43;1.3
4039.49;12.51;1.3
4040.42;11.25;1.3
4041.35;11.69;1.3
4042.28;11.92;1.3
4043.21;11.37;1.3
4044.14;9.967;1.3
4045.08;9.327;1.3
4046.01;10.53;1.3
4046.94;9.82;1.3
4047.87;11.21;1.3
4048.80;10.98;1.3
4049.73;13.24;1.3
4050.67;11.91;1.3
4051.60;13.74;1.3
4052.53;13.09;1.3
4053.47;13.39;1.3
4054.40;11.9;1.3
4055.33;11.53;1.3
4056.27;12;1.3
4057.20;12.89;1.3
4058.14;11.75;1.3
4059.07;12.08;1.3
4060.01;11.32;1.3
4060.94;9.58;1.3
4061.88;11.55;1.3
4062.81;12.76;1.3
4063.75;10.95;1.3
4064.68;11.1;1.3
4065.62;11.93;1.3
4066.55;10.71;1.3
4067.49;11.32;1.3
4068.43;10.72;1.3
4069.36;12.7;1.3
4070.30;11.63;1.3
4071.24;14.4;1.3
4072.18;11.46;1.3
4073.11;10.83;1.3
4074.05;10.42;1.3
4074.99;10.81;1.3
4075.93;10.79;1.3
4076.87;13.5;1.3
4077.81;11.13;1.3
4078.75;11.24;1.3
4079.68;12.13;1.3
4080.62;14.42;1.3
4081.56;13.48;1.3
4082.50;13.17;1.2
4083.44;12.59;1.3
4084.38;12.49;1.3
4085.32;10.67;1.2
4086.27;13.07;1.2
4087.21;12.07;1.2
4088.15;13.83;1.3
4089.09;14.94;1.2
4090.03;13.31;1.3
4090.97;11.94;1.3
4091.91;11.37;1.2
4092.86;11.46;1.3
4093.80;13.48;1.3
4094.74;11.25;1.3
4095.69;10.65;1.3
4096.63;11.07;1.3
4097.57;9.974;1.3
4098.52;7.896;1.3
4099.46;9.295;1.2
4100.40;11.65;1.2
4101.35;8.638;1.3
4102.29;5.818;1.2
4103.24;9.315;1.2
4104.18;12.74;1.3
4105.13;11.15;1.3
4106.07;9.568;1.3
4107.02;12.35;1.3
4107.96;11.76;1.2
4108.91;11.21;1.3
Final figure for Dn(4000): 1.7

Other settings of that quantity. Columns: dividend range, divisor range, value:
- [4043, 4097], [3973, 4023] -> 1.08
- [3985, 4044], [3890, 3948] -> 1.59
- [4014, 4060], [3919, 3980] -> 1.73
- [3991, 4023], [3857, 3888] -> 1.77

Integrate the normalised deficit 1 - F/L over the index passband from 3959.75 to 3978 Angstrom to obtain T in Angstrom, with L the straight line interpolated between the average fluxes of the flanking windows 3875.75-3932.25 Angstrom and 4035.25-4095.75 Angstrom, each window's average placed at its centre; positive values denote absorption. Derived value 5.5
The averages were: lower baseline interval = 8.14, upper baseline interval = 11.9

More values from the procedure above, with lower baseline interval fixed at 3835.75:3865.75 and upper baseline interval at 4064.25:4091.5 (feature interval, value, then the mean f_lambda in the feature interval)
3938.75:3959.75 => 2.9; 8.09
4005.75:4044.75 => -3.7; 12.1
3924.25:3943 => 6.3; 5.99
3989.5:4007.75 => -1.8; 11.5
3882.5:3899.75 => 0.9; 7.66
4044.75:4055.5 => -0.2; 11.8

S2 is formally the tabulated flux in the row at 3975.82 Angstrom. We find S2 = 9.941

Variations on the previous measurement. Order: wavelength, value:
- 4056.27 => 12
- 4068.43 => 10.72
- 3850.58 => 6.633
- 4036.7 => 12.56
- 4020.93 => 13.97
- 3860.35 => 6.025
